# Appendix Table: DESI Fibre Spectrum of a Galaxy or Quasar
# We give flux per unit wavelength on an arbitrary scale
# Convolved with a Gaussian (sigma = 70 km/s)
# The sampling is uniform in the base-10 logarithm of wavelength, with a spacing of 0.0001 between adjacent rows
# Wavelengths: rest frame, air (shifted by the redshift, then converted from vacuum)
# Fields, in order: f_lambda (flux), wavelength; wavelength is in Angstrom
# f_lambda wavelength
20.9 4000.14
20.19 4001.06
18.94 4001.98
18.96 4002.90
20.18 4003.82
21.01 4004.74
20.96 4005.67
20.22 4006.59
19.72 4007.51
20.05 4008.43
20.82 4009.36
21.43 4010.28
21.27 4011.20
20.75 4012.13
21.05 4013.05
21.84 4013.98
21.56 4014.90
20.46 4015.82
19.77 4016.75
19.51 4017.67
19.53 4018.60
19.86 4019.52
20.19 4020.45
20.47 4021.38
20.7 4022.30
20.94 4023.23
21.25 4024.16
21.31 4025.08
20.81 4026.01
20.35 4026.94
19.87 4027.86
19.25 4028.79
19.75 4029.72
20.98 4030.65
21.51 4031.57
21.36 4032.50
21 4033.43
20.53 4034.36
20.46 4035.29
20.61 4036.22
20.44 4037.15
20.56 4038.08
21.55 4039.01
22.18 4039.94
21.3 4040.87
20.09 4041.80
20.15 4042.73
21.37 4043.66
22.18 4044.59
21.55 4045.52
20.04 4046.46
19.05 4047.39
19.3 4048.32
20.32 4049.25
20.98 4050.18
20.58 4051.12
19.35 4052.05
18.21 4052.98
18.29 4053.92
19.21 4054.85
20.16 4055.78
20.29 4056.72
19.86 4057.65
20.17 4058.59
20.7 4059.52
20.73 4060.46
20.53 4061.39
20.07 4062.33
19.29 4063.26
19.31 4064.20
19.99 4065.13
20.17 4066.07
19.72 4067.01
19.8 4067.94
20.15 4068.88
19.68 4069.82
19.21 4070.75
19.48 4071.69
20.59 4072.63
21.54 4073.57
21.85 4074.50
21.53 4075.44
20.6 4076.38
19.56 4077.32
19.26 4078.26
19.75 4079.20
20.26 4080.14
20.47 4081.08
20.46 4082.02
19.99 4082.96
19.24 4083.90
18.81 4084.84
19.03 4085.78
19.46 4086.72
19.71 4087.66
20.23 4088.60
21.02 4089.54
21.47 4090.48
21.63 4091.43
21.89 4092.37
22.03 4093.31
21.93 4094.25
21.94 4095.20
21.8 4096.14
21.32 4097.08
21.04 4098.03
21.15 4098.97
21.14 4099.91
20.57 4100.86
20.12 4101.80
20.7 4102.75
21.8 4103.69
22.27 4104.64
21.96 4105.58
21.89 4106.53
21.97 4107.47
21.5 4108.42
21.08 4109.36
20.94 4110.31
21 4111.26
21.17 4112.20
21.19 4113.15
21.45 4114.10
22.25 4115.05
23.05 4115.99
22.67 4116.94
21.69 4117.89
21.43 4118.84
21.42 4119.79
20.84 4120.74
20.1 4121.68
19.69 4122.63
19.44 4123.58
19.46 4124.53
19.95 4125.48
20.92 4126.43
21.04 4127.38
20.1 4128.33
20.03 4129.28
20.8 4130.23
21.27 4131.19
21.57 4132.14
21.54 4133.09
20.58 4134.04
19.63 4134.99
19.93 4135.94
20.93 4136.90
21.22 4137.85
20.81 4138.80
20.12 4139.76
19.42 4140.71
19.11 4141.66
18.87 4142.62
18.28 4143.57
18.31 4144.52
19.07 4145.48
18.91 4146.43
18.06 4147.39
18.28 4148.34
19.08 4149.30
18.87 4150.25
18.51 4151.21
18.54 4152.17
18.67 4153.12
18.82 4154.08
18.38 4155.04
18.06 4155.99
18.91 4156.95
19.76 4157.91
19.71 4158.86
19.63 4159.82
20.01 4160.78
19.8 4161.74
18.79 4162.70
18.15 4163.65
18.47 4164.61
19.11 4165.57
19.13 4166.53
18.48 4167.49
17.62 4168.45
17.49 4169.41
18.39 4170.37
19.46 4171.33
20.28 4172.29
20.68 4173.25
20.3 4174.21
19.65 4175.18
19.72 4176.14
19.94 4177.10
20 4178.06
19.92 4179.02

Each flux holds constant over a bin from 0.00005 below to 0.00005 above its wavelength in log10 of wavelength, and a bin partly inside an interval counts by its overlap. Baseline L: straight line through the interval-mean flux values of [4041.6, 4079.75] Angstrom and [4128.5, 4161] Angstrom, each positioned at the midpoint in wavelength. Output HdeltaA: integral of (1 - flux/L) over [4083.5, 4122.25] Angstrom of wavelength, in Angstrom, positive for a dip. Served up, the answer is -2.65 Angstrom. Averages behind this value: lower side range 20.1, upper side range 19.5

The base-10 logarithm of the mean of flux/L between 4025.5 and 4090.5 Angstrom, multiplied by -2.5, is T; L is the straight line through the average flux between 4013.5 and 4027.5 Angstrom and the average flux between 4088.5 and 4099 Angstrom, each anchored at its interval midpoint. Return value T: 0.04 mag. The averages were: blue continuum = 20.6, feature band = 20.2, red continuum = 21.5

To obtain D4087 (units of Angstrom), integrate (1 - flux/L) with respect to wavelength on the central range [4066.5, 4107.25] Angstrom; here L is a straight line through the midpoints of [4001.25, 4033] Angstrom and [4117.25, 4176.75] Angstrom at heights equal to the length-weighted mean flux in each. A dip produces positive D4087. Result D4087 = -1.3 Angstrom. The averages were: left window 20.5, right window 19.6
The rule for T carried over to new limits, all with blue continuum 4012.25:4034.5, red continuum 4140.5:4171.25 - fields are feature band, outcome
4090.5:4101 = -0.10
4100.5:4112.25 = -0.10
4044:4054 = 0.01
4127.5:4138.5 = -0.09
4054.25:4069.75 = 0.00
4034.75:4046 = -0.04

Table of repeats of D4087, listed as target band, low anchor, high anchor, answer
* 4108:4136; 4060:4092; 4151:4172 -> -2.2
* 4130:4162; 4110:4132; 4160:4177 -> 0.8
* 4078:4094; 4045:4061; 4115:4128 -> 0.1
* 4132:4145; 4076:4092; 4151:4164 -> -0.5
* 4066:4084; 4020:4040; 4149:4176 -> 0.0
